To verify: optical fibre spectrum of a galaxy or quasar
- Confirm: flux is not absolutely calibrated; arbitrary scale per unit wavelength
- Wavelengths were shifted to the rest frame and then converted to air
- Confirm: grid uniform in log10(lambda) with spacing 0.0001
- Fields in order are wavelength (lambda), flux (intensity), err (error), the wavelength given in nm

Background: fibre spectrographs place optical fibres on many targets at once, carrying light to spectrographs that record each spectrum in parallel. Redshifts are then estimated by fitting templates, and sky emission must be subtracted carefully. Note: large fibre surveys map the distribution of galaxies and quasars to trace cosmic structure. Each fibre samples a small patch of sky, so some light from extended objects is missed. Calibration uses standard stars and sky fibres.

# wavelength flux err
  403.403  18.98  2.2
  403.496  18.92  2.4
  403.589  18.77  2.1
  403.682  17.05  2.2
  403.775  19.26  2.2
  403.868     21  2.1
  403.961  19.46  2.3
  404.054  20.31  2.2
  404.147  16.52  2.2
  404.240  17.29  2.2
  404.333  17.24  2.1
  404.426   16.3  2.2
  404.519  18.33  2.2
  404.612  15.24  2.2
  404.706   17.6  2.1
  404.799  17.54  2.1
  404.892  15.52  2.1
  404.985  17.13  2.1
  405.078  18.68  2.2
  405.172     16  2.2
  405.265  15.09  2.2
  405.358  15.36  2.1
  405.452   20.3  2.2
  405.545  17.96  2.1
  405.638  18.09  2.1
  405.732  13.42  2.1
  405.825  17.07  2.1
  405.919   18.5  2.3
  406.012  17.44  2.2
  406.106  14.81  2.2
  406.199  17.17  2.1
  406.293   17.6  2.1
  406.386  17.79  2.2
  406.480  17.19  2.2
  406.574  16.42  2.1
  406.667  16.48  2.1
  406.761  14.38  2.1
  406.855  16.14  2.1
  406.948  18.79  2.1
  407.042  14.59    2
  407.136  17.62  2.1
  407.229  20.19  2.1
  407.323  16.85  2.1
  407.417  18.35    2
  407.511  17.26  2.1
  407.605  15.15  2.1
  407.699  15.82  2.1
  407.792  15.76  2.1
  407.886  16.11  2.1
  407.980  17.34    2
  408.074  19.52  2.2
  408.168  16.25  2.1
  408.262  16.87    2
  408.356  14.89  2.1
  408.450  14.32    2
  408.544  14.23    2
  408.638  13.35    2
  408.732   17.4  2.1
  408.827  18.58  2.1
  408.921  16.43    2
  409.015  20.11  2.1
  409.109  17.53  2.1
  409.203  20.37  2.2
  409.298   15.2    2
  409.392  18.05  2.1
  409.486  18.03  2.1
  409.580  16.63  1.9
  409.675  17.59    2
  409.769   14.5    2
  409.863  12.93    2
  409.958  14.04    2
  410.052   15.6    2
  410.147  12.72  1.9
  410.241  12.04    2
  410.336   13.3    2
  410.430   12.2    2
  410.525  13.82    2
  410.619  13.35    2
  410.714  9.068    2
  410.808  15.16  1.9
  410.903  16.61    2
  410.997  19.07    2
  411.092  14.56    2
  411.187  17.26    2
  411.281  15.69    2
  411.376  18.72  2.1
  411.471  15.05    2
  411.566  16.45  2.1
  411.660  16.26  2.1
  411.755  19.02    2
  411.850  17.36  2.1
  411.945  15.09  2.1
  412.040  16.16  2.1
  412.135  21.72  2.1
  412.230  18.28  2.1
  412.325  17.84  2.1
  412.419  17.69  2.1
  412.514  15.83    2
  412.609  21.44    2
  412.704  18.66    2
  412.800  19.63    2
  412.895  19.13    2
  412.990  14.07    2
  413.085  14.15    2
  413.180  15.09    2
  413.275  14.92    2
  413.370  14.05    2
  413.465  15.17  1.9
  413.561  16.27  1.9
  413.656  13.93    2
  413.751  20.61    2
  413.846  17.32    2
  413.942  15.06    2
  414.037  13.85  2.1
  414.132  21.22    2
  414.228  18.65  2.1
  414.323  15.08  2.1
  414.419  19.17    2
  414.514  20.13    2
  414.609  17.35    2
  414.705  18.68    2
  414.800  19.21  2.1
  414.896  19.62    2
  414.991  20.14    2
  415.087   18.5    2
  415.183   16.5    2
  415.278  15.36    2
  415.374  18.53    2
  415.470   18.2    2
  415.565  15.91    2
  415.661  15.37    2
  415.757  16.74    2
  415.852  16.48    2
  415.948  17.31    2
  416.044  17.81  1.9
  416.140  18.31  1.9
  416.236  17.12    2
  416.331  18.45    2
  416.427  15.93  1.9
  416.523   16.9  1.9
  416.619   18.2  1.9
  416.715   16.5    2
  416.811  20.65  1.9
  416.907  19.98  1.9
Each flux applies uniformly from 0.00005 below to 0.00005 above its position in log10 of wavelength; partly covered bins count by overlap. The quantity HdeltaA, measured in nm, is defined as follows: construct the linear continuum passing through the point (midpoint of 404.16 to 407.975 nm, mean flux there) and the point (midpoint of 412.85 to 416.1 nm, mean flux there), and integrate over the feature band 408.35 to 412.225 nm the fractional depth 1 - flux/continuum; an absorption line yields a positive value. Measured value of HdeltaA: 0.242 nm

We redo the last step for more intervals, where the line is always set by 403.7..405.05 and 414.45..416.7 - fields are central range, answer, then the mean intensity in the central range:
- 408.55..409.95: 0.08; 16.7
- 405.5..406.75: 0.06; 16.8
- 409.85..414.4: 0.41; 16.1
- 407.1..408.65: 0.11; 16.5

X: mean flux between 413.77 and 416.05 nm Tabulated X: 17.6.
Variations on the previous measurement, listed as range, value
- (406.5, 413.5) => 16.3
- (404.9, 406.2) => 16.9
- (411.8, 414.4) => 17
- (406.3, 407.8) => 16.9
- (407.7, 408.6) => 16.1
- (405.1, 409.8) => 16.8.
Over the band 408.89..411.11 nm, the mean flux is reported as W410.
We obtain 15.4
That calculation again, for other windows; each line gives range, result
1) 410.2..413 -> 16.4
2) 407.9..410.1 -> 16.5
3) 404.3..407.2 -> 16.9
